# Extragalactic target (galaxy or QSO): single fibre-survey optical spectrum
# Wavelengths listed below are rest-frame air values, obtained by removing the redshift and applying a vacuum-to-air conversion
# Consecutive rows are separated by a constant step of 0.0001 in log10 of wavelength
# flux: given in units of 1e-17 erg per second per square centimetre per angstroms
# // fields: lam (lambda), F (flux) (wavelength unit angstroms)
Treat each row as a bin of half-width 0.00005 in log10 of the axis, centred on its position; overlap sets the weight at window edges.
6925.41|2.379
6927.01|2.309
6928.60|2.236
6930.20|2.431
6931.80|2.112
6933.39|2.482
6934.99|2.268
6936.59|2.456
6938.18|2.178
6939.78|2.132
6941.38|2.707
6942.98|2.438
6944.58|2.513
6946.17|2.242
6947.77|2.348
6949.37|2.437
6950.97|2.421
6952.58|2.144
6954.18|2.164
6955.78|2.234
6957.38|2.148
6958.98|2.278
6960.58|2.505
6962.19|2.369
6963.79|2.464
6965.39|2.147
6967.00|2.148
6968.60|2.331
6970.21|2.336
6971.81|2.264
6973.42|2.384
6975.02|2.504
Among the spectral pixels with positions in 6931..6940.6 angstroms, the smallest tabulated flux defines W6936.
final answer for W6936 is 2.112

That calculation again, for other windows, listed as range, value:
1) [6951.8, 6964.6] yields 2.144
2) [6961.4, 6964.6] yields 2.369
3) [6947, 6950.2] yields 2.348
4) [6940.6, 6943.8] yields 2.438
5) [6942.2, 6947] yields 2.242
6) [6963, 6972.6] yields 2.147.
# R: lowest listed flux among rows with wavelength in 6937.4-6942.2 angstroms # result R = 2.132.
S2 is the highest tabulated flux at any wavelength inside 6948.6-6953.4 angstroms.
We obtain 2.437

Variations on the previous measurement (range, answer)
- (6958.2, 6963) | 2.505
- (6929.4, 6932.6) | 2.431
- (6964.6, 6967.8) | 2.148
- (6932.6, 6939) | 2.482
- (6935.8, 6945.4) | 2.707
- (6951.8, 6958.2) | 2.234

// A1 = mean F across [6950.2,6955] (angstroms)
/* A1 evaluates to 2.24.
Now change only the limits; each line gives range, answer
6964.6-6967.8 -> 2.15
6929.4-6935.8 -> 2.32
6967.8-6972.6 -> 2.31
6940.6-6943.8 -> 2.57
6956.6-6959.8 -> 2.22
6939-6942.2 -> 2.42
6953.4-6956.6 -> 2.2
